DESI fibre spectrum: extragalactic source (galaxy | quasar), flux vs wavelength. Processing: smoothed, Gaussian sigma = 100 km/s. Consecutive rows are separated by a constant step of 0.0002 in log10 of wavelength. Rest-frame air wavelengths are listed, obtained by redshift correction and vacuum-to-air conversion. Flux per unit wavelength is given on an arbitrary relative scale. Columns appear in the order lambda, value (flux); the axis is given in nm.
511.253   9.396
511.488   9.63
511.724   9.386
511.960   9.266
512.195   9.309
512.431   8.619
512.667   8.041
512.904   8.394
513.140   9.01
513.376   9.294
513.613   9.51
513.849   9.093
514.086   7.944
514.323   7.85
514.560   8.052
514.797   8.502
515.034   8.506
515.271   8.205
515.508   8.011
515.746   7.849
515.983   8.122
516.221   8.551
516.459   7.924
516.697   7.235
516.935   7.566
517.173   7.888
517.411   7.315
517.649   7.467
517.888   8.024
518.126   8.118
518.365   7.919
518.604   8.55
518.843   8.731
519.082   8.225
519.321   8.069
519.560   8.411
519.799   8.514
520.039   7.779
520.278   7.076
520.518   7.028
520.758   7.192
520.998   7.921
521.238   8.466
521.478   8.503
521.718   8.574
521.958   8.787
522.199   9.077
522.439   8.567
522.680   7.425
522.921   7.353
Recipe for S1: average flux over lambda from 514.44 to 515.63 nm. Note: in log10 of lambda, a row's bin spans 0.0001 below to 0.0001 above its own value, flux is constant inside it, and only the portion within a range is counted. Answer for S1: 8.25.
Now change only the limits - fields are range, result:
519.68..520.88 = 7.51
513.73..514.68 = 8.24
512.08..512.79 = 8.64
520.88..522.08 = 8.45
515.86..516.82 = 7.95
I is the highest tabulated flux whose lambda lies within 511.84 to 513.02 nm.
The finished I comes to 9.309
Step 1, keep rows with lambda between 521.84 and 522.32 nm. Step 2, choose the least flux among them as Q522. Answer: 8.787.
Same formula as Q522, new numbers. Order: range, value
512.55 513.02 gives 8.041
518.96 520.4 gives 7.076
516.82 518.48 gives 7.315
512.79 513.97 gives 8.394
